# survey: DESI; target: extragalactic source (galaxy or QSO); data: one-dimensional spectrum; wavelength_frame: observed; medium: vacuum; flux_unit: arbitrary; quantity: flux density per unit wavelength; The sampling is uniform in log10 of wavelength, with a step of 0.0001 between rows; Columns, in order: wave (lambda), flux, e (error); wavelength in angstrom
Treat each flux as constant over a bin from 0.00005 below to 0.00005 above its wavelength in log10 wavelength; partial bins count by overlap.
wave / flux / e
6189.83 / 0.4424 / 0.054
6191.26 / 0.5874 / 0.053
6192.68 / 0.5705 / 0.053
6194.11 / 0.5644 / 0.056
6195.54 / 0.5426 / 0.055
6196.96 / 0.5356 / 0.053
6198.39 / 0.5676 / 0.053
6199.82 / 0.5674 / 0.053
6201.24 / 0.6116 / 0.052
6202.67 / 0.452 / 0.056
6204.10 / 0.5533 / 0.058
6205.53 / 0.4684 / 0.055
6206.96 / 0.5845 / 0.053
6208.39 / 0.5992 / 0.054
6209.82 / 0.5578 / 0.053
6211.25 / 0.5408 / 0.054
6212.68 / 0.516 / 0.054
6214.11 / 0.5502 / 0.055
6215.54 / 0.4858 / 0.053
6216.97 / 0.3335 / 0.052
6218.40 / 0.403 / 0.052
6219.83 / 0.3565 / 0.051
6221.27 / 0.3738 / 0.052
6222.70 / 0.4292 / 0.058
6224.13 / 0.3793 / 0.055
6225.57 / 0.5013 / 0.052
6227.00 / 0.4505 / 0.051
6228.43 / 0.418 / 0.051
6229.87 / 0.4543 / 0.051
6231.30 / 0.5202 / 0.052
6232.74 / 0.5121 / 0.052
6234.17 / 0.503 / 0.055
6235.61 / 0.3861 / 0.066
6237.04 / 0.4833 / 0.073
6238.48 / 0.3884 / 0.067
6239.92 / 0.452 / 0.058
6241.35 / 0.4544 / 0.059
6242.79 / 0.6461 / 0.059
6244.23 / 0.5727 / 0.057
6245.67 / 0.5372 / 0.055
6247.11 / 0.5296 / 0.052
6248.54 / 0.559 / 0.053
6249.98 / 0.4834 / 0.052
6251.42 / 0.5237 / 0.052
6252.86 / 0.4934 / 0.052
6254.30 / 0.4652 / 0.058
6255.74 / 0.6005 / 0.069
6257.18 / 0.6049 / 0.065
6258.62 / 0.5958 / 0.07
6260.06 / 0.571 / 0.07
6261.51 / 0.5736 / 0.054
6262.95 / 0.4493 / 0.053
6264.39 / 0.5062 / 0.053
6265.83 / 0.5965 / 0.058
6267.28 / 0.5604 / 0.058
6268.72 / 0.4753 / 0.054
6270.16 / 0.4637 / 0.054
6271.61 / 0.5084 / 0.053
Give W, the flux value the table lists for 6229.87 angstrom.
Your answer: 0.4543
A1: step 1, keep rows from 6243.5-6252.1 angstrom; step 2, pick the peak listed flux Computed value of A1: 0.5727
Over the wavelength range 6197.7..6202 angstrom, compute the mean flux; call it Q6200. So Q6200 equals 0.581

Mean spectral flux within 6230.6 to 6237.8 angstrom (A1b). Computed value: 0.48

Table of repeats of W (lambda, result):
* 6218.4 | 0.403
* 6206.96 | 0.5845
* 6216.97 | 0.3335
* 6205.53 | 0.4684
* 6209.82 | 0.5578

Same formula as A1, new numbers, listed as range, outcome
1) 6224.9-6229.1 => 0.5013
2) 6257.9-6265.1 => 0.5958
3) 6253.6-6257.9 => 0.6049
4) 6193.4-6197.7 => 0.5644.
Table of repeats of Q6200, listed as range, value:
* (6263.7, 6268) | 0.554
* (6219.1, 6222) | 0.365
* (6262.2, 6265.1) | 0.479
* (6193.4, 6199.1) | 0.553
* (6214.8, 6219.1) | 0.409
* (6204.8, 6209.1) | 0.55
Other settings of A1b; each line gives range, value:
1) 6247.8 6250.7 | 0.523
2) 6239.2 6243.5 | 0.518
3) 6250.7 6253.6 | 0.508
